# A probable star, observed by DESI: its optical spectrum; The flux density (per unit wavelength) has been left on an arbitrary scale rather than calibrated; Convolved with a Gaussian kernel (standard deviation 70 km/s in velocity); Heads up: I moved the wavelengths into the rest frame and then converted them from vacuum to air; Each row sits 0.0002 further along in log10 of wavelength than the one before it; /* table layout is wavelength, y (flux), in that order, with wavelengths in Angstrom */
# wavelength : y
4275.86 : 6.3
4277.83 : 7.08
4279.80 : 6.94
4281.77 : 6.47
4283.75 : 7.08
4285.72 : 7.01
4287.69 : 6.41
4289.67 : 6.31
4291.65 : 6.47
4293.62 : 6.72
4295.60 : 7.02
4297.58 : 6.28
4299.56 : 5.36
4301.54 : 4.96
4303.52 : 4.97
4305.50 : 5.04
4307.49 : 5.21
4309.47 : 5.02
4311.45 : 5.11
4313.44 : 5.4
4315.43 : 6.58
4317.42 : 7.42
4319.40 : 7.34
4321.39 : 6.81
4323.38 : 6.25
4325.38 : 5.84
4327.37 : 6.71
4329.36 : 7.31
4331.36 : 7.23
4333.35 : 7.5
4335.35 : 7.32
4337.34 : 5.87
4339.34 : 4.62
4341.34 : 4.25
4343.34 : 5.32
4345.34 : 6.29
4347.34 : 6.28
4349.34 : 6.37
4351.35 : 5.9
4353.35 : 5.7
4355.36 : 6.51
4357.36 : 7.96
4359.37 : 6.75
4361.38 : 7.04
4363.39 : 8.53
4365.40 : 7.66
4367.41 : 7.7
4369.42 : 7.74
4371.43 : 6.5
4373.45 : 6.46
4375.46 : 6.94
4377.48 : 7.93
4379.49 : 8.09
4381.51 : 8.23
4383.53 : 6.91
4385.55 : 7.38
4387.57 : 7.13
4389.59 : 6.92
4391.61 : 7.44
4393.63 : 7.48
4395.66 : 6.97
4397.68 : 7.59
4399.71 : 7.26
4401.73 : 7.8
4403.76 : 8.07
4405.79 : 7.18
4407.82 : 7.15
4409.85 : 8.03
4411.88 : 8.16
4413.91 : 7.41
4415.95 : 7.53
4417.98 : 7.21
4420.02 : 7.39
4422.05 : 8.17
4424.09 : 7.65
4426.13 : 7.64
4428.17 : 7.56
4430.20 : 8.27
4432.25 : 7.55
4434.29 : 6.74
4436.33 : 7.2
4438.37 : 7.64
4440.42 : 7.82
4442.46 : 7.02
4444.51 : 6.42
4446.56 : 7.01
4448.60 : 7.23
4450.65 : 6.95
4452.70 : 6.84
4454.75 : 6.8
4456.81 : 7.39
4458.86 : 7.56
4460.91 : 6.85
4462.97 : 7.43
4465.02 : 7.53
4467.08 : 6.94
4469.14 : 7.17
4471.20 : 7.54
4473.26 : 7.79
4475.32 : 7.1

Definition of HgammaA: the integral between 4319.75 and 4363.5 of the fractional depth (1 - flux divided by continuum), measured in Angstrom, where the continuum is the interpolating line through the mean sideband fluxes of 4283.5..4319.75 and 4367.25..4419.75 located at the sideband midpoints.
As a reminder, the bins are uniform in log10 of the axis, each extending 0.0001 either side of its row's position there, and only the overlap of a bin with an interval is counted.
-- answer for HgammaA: 1.3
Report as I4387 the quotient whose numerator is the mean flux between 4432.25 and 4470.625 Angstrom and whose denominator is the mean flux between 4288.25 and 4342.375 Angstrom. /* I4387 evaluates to 1.2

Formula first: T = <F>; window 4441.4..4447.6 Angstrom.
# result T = 6.83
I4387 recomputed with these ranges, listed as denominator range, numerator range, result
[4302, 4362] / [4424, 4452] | 1.18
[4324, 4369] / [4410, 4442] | 1.15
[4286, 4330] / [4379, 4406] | 1.22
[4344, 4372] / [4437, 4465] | 1.04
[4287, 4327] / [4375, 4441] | 1.25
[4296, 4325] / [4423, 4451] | 1.25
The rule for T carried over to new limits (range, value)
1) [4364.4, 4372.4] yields 7.41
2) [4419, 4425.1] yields 7.74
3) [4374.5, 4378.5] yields 7.45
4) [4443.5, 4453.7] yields 6.89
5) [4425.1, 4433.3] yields 7.75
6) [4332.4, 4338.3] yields 6.9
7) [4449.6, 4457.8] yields 6.99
